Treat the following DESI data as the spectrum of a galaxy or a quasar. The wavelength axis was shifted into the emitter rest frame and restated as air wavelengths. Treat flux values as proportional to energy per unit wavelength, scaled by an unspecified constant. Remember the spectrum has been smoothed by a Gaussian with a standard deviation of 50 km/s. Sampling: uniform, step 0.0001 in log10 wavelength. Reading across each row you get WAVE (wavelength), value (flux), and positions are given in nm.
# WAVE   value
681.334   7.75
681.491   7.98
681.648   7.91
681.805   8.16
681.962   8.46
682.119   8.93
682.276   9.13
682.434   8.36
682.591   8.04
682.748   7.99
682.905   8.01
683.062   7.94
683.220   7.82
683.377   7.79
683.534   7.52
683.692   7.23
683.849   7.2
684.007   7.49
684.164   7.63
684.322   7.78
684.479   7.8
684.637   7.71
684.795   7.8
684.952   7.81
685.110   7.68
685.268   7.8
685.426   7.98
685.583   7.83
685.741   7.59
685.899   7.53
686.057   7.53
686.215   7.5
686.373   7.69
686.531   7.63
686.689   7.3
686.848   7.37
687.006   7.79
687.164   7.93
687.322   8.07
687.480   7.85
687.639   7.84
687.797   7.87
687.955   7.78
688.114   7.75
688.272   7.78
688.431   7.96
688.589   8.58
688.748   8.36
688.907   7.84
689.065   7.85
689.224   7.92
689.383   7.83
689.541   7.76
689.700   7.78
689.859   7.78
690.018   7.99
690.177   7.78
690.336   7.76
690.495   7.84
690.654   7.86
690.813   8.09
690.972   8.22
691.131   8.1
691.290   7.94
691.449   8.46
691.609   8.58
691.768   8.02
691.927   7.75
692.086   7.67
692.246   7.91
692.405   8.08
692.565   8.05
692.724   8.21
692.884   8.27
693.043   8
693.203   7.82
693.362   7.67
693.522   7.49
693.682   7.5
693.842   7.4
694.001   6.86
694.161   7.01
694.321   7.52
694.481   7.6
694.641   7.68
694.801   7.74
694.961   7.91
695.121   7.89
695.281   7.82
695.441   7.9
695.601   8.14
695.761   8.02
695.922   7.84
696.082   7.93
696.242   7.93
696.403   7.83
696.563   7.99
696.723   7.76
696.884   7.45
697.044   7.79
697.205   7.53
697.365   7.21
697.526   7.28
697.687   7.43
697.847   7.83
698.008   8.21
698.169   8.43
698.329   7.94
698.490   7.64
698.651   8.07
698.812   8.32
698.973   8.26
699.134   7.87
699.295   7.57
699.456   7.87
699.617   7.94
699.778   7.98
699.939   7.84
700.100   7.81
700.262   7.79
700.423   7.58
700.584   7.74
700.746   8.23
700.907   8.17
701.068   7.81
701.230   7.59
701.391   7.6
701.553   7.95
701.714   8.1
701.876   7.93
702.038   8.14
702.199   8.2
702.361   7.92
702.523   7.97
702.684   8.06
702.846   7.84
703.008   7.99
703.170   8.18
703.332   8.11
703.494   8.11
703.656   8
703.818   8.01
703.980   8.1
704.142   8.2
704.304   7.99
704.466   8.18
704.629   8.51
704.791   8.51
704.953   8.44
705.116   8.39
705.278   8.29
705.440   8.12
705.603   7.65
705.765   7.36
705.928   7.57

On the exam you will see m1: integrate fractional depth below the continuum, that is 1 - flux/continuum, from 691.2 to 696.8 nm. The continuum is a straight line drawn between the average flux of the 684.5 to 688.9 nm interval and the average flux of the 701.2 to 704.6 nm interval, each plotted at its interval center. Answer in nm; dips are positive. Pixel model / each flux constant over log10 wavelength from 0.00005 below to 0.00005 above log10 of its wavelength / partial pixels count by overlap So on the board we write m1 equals 0.04 nm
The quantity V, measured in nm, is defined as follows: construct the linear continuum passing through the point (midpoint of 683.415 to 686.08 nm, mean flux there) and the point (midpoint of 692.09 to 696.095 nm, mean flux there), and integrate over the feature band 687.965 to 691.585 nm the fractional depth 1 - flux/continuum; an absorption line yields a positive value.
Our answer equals -0.12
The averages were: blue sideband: 7.65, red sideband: 7.76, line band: 7.97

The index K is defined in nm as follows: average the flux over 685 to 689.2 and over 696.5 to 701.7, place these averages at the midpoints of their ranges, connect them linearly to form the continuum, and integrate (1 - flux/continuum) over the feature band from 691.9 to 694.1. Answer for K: 0.02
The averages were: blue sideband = 7.8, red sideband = 7.83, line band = 7.76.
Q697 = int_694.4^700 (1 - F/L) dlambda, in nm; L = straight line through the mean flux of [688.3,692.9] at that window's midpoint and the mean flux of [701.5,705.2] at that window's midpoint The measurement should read 0.16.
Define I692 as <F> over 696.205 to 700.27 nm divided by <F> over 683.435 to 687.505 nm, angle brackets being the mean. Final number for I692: 1.0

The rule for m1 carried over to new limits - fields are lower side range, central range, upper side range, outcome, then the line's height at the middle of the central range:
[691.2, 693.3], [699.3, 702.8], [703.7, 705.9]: 0.083 nm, 8.1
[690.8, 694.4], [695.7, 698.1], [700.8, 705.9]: 0.057 nm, 7.93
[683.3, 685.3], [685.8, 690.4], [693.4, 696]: -0.104 nm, 7.63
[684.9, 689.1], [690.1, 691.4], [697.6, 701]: -0.021 nm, 7.84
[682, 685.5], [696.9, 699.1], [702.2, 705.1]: 0.063 nm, 8.06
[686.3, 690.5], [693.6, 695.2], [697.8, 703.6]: 0.079 nm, 7.9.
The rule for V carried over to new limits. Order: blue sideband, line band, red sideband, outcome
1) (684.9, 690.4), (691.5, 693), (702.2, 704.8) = -0.03 nm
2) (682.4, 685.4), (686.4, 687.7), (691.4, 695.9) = 0.01 nm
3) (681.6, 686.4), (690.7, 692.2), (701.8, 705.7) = -0.02 nm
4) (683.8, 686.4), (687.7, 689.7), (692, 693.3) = -0.03 nm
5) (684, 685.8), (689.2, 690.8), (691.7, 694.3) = -0.02 nm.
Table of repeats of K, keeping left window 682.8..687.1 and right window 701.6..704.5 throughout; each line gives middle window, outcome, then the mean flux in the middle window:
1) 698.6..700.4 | 0.01 nm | 7.92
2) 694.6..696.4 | 0.00 nm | 7.89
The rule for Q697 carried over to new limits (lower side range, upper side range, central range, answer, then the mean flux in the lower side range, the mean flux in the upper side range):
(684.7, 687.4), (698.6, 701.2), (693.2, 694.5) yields 0.07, 7.7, 7.92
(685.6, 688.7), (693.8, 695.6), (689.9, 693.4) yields -0.15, 7.76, 7.61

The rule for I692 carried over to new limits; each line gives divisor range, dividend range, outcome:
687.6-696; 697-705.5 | 1.01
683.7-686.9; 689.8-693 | 1.05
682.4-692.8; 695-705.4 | 1.01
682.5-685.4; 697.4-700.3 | 1.02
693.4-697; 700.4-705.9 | 1.04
